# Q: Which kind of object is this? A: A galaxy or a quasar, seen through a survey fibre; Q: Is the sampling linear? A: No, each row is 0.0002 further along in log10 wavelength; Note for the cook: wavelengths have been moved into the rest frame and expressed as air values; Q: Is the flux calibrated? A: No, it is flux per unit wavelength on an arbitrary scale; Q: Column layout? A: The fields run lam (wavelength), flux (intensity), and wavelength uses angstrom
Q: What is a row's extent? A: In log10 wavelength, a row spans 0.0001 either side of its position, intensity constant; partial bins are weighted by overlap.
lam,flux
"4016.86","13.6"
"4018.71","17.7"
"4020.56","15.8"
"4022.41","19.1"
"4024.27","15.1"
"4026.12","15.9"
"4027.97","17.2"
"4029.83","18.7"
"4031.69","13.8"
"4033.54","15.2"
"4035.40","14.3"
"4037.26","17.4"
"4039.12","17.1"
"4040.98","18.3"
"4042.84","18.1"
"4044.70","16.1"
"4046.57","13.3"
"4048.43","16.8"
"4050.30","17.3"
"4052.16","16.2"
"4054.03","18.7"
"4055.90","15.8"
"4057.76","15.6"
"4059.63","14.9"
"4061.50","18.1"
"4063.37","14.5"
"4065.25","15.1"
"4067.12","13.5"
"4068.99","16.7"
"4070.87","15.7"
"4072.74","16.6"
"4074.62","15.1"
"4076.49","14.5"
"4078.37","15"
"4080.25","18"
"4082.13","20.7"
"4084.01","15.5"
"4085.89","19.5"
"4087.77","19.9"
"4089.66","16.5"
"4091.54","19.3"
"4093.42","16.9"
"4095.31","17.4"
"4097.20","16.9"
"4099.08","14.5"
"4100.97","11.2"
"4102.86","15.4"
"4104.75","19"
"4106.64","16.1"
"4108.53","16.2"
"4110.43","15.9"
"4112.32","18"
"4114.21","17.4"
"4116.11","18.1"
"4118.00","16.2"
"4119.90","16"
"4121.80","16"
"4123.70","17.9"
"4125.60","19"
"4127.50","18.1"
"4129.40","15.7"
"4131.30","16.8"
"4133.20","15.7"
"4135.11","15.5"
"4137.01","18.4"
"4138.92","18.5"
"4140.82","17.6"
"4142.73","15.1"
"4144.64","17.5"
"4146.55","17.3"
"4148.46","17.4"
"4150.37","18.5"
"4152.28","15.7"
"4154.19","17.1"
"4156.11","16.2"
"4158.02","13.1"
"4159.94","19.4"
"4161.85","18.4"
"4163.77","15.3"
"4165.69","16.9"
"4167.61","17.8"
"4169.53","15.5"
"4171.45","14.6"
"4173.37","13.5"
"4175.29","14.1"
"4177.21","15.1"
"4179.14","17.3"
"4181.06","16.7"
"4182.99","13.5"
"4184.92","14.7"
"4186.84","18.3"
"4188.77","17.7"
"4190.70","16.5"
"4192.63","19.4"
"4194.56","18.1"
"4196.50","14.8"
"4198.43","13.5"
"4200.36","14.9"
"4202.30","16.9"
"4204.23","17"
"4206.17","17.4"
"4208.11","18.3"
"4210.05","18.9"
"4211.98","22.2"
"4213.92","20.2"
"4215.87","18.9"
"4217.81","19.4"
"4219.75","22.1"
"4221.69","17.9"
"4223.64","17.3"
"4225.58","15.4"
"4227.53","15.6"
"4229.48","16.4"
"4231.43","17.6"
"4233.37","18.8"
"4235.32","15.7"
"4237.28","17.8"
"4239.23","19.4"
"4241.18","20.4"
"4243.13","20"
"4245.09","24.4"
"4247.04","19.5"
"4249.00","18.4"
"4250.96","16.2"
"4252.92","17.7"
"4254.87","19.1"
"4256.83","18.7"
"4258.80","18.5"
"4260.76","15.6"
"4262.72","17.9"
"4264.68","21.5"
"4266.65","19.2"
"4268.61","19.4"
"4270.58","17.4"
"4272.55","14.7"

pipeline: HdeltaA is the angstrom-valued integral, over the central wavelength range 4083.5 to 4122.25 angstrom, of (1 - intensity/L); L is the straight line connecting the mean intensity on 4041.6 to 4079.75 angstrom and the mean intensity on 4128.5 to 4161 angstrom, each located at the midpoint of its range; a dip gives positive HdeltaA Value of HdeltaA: -1.0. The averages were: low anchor 15.9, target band 16.8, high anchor 16.8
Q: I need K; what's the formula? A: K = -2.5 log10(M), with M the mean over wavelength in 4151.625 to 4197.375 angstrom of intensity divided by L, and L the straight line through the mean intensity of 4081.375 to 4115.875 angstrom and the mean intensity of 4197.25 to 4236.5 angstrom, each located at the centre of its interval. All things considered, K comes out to 0.078 mag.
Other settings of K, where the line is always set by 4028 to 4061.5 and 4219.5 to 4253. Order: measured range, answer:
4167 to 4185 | 0.161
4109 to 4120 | 0.008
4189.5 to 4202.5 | 0.103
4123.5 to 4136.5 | 0.018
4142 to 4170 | 0.046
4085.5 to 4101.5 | -0.005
